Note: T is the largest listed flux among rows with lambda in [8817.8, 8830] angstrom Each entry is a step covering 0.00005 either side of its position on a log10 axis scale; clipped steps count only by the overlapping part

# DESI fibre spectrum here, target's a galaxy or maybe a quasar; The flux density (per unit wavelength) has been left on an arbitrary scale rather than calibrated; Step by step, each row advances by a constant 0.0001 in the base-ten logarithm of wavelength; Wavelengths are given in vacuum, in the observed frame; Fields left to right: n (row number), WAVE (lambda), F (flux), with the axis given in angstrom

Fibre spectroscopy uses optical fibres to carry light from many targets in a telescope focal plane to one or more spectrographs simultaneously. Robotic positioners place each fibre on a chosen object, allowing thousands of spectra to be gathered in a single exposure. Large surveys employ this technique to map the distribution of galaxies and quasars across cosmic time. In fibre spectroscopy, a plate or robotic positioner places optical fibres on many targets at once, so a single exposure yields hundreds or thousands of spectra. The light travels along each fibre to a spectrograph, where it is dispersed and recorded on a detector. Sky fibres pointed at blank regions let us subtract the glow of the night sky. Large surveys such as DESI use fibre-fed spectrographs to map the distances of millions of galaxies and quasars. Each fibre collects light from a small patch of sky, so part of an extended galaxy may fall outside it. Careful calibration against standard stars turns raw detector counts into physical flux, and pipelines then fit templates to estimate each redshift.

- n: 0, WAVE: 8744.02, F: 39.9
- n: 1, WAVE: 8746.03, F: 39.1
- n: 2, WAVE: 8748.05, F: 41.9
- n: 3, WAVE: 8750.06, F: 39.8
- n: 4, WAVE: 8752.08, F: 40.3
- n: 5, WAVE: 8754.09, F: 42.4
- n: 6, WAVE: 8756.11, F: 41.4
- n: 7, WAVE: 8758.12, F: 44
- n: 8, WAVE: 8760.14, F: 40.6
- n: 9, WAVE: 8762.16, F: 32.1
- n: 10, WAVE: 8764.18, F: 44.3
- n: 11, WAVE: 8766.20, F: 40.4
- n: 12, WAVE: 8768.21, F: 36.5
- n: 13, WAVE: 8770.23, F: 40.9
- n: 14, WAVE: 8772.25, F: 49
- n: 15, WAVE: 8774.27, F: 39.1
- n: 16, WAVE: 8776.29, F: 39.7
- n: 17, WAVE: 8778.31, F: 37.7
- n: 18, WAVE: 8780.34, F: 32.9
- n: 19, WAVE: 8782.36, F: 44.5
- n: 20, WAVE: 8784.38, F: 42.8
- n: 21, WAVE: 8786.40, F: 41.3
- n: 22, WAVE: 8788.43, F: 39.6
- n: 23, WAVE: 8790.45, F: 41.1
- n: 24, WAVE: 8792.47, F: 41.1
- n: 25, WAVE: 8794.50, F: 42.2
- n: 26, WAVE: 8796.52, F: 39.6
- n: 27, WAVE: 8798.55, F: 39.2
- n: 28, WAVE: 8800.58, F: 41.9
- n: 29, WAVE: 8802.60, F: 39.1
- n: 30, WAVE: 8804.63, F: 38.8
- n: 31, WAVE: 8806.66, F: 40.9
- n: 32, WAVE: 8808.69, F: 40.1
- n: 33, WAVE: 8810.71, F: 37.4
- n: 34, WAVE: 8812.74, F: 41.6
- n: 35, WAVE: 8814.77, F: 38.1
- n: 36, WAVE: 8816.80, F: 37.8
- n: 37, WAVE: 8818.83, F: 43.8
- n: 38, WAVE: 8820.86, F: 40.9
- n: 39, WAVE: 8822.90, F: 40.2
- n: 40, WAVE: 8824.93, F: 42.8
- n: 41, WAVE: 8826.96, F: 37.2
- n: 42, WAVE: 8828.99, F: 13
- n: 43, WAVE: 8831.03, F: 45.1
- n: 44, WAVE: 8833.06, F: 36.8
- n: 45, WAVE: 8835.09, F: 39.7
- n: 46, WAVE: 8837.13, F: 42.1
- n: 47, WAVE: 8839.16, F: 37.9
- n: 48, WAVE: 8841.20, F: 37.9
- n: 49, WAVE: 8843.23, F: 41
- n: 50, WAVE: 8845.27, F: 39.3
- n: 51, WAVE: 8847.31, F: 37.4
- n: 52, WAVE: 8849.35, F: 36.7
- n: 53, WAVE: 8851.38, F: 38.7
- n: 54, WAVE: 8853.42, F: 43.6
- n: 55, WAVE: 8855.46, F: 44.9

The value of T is 43.8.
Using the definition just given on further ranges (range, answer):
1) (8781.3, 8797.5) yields 44.5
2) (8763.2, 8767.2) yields 44.3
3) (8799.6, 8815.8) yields 41.9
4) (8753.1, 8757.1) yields 42.4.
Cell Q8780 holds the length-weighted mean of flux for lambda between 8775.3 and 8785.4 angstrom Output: 39.5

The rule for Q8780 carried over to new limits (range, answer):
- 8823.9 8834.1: 35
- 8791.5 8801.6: 40.8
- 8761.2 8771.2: 38.9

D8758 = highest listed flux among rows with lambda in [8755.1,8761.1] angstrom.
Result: 44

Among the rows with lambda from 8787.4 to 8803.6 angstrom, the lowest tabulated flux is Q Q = 39.1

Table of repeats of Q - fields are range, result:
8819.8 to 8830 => 13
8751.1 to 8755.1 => 40.3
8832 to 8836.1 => 36.8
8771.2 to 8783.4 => 32.9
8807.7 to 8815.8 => 37.4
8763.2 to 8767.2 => 40.4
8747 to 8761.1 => 39.8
